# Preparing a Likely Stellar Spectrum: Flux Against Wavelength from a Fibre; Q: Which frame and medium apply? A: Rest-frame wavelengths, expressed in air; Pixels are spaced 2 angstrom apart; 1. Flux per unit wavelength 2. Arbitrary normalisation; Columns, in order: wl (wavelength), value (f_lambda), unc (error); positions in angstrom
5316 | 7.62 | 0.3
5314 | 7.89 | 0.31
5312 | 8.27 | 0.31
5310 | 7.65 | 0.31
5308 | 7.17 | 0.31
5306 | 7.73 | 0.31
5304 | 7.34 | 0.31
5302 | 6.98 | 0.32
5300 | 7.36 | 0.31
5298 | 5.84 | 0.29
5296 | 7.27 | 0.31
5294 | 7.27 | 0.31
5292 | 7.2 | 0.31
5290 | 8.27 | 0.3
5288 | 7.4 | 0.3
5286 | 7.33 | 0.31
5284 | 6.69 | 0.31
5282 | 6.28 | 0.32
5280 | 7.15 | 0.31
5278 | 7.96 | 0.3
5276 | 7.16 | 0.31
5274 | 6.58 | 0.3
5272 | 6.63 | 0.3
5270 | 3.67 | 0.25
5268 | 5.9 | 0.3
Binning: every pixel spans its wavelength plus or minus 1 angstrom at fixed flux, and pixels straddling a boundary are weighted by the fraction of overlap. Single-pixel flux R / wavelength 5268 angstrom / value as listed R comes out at 5.9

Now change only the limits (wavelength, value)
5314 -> 7.89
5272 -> 6.63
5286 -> 7.33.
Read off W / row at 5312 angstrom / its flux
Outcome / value 8.27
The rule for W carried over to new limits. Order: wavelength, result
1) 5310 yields 7.65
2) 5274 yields 6.58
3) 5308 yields 7.17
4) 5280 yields 7.15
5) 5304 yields 7.34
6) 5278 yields 7.96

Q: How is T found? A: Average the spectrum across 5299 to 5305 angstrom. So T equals 7.23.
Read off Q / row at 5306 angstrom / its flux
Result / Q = 7.73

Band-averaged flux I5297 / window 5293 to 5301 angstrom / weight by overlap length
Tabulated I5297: 6.93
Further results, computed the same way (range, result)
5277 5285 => 7.02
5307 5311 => 7.41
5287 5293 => 7.62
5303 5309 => 7.41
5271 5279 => 7.08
